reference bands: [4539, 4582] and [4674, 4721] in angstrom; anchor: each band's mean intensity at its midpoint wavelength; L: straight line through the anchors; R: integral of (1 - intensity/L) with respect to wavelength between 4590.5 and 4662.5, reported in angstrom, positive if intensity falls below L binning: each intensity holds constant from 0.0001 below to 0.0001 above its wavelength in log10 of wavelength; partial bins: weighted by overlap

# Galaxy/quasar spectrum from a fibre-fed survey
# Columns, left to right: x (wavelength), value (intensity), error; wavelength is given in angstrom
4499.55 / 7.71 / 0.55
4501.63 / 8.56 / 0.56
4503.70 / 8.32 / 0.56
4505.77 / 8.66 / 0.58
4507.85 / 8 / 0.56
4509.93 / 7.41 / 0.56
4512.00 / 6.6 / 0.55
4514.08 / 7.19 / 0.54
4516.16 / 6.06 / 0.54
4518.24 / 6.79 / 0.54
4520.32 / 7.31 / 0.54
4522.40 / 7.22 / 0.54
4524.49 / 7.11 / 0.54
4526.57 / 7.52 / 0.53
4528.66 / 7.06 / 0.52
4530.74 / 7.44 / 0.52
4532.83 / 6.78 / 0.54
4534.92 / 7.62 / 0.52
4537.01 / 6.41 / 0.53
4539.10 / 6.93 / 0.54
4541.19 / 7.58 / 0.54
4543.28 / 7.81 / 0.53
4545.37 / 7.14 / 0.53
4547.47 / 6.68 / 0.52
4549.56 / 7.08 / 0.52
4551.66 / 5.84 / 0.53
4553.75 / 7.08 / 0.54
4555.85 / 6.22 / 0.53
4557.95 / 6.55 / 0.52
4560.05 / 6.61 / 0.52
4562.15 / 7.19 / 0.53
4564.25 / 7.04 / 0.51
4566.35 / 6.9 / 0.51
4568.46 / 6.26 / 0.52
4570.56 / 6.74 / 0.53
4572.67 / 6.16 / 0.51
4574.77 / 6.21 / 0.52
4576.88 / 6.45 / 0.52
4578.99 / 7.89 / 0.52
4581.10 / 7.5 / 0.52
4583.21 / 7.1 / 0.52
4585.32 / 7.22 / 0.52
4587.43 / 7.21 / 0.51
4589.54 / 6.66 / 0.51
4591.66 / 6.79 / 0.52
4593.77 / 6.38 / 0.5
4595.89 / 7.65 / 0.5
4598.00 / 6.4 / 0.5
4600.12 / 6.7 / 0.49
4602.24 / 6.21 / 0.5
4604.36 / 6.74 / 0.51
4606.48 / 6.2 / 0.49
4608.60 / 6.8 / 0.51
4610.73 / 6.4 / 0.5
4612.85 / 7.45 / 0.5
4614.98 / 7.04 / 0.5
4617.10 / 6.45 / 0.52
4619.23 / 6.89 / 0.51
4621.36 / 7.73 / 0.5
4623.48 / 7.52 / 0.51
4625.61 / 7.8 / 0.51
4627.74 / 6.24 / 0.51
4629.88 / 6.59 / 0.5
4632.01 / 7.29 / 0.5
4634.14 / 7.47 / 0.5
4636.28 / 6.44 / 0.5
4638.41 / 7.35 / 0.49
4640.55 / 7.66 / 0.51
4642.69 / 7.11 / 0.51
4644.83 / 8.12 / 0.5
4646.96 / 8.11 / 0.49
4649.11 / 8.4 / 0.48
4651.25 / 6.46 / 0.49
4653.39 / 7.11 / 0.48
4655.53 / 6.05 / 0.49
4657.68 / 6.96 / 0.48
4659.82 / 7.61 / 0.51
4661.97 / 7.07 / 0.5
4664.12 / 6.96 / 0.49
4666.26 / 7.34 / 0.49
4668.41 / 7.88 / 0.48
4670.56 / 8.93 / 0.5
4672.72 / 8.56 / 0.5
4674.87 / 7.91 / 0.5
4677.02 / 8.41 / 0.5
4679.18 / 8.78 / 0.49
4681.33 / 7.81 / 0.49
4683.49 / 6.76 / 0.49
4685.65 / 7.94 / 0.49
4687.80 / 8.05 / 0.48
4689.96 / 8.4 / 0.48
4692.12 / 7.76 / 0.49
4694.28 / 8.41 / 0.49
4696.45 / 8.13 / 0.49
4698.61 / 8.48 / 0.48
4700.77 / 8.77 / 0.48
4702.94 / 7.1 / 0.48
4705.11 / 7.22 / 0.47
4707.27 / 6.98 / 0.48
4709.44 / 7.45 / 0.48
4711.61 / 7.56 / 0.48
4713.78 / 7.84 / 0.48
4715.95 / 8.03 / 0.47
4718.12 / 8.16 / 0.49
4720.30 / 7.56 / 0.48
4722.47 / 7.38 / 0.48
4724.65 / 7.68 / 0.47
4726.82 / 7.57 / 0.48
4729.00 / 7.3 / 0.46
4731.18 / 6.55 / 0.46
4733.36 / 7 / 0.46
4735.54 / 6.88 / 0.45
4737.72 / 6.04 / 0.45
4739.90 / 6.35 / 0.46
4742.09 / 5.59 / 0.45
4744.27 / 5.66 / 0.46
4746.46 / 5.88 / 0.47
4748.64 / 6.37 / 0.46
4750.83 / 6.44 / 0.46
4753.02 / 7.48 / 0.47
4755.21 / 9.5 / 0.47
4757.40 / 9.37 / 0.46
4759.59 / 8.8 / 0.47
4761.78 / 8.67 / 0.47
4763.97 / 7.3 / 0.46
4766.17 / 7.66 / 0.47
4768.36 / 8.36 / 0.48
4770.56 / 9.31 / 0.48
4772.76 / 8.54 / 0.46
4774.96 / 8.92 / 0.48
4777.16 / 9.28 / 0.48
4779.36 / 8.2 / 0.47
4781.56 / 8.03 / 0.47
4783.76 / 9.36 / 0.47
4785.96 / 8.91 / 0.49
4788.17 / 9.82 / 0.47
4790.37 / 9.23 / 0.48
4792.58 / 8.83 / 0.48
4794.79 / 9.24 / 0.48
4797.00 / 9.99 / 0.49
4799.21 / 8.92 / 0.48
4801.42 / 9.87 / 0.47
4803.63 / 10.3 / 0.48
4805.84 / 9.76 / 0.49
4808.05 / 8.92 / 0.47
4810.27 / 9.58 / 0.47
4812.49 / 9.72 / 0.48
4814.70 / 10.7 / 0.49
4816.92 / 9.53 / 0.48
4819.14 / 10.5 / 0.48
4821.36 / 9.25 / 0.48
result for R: 3.1 angstrom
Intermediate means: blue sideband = 6.85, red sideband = 7.89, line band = 7.03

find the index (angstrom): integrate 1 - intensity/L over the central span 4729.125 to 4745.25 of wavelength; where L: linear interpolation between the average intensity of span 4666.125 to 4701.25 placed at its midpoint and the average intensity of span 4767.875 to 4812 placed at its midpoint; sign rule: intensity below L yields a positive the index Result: 4.29 angstrom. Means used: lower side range 8.15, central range 6.36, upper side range 9.19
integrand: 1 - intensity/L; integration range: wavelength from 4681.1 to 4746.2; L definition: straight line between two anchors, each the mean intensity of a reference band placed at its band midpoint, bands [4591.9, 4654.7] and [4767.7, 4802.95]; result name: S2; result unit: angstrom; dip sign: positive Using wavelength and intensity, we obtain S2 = 6.1 angstrom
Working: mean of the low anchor 7.05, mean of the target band 7.39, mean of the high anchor 9.07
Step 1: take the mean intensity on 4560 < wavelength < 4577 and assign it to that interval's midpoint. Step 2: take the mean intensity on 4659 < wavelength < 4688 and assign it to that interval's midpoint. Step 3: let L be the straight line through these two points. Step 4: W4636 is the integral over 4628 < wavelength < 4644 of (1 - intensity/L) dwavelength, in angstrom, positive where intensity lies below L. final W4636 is 0.7 angstrom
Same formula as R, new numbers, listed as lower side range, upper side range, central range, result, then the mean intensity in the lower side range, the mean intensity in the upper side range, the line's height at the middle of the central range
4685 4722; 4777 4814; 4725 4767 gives 6.7 angstrom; 7.87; 9.31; 8.53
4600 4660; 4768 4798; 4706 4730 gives 1.7 angstrom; 7.06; 9.01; 8.18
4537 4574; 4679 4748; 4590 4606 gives 0.6 angstrom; 6.8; 7.38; 6.95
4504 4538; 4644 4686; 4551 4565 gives 1.3 angstrom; 7.22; 7.65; 7.33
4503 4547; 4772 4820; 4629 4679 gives 4.7 angstrom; 7.27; 9.37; 8.27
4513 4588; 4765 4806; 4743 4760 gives 2.7 angstrom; 6.94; 9.06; 8.76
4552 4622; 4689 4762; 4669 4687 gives -2.2 angstrom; 6.8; 7.46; 7.24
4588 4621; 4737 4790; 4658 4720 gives -4.0 angstrom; 6.75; 7.95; 7.38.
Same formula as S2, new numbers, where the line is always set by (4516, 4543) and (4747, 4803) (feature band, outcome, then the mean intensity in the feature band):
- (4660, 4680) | 0.1 angstrom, 7.95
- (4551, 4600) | 4.1 angstrom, 6.79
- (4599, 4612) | 1.8 angstrom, 6.52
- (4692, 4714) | 1.1 angstrom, 7.79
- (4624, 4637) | 1.2 angstrom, 7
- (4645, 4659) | 1.1 angstrom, 7.25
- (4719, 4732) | 1.5 angstrom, 7.37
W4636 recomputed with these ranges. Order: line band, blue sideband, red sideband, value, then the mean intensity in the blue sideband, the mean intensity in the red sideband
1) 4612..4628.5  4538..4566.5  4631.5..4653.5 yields 0.3 angstrom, 6.9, 7.43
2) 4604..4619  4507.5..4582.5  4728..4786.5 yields 0.9 angstrom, 6.95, 7.69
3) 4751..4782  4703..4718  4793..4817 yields 1.1 angstrom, 7.53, 9.67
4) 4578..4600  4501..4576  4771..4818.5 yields 1.3 angstrom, 7.05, 9.33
